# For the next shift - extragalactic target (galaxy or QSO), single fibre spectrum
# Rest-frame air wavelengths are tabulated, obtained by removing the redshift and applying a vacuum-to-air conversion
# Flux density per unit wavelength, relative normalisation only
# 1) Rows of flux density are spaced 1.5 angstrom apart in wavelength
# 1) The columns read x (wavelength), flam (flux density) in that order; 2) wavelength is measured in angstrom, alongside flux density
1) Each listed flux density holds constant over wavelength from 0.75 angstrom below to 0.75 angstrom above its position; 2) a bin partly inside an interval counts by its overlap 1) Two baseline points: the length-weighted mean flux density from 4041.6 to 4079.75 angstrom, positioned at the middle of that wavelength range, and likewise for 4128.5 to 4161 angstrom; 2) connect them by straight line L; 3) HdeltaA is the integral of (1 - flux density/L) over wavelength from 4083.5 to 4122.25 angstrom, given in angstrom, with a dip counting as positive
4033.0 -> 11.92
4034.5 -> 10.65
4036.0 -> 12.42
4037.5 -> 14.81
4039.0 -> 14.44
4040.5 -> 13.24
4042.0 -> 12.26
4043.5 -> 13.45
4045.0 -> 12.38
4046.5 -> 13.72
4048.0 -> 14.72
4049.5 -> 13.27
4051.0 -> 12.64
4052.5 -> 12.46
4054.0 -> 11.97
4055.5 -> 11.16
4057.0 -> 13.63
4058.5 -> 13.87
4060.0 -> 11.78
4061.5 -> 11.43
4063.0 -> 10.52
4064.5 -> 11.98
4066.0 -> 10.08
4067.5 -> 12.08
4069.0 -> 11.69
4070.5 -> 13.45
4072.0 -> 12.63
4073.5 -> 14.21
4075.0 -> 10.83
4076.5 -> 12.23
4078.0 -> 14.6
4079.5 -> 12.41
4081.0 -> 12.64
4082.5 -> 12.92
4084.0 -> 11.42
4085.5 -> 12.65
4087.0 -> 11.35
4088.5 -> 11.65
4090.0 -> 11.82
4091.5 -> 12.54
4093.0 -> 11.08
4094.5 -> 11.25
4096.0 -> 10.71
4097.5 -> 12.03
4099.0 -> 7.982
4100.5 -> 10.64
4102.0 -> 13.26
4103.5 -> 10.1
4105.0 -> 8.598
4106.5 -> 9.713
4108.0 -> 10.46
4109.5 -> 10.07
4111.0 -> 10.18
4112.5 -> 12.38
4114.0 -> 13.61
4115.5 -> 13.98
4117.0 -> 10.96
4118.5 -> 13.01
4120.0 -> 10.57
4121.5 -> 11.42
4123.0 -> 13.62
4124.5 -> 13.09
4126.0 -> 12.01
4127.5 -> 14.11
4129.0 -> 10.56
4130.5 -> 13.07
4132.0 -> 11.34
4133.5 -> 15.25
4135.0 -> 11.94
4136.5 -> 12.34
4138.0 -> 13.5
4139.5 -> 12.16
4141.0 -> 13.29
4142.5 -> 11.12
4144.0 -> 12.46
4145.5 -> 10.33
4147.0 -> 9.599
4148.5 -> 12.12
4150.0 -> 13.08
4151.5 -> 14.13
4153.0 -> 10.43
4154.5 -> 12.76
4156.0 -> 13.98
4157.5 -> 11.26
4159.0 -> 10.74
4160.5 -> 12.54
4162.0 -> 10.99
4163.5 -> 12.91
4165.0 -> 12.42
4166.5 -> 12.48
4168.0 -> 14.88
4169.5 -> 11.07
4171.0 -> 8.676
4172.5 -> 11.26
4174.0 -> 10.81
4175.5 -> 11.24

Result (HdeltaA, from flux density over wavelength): 3.36 angstrom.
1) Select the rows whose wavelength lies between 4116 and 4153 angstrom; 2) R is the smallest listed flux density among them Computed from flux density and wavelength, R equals 9.599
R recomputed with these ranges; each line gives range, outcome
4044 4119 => 7.982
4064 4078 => 10.08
